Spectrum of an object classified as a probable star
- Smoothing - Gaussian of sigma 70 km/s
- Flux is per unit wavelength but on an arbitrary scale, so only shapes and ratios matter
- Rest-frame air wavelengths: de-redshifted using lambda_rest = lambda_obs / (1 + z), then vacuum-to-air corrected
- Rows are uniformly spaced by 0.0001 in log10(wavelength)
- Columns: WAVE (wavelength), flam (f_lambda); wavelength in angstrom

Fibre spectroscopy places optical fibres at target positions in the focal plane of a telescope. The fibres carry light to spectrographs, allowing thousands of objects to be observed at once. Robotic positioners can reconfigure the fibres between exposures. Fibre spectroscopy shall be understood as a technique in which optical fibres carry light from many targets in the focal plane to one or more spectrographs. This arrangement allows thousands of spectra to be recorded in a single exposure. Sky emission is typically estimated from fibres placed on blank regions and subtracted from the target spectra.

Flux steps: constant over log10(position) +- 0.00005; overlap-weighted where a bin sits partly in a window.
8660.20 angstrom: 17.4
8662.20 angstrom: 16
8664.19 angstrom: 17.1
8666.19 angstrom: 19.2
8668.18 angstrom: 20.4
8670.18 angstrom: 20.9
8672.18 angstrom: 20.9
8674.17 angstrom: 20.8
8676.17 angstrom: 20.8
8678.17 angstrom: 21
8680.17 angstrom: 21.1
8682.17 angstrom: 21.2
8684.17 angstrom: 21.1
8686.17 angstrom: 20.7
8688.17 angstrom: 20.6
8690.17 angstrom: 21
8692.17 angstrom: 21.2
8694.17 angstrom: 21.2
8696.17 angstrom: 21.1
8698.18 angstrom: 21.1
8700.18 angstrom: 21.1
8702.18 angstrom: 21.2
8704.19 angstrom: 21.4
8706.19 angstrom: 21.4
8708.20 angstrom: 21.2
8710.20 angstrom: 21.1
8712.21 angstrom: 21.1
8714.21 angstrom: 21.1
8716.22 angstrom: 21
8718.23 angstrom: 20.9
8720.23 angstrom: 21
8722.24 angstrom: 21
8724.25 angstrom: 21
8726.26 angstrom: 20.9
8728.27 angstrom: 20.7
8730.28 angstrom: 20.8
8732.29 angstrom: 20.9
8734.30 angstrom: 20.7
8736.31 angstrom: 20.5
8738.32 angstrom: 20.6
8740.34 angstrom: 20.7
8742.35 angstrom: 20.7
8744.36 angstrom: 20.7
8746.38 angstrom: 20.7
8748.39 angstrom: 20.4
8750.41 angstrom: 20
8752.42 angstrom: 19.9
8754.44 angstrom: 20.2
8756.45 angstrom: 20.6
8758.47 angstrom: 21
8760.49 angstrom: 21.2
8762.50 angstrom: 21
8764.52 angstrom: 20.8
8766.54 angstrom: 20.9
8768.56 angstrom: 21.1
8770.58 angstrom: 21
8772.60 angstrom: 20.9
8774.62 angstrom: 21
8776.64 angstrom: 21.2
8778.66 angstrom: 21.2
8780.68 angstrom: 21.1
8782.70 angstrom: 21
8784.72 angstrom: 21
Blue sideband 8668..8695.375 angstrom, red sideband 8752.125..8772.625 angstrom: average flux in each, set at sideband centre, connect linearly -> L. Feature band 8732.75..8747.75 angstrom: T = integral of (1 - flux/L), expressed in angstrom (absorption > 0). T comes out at 0.1 angstrom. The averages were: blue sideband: 20.9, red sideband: 20.8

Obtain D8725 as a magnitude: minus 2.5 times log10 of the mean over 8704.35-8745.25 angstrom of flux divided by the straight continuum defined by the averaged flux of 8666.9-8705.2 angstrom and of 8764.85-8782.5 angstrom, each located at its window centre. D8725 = 0.00 mag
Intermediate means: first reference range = 21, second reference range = 21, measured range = 20.9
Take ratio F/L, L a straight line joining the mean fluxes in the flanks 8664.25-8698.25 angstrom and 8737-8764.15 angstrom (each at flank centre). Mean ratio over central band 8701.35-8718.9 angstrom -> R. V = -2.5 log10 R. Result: -0.025 mag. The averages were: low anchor 20.7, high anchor 20.6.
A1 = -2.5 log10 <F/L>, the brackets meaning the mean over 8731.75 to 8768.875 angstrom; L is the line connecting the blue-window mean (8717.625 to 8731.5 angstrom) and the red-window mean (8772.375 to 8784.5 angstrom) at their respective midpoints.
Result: 0.02 mag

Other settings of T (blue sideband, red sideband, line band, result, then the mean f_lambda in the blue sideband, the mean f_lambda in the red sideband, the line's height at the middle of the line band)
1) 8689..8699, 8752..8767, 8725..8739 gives 0.1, 21.1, 20.7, 20.9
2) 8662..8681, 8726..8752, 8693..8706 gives -0.6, 20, 20.6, 20.2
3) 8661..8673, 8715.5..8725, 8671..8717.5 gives -2.4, 19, 21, 20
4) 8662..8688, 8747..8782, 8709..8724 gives -0.4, 20.2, 20.8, 20.5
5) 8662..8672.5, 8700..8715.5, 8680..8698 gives -0.7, 19.2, 21.2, 20.3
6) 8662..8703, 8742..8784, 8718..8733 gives -0.2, 20.5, 20.8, 20.7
